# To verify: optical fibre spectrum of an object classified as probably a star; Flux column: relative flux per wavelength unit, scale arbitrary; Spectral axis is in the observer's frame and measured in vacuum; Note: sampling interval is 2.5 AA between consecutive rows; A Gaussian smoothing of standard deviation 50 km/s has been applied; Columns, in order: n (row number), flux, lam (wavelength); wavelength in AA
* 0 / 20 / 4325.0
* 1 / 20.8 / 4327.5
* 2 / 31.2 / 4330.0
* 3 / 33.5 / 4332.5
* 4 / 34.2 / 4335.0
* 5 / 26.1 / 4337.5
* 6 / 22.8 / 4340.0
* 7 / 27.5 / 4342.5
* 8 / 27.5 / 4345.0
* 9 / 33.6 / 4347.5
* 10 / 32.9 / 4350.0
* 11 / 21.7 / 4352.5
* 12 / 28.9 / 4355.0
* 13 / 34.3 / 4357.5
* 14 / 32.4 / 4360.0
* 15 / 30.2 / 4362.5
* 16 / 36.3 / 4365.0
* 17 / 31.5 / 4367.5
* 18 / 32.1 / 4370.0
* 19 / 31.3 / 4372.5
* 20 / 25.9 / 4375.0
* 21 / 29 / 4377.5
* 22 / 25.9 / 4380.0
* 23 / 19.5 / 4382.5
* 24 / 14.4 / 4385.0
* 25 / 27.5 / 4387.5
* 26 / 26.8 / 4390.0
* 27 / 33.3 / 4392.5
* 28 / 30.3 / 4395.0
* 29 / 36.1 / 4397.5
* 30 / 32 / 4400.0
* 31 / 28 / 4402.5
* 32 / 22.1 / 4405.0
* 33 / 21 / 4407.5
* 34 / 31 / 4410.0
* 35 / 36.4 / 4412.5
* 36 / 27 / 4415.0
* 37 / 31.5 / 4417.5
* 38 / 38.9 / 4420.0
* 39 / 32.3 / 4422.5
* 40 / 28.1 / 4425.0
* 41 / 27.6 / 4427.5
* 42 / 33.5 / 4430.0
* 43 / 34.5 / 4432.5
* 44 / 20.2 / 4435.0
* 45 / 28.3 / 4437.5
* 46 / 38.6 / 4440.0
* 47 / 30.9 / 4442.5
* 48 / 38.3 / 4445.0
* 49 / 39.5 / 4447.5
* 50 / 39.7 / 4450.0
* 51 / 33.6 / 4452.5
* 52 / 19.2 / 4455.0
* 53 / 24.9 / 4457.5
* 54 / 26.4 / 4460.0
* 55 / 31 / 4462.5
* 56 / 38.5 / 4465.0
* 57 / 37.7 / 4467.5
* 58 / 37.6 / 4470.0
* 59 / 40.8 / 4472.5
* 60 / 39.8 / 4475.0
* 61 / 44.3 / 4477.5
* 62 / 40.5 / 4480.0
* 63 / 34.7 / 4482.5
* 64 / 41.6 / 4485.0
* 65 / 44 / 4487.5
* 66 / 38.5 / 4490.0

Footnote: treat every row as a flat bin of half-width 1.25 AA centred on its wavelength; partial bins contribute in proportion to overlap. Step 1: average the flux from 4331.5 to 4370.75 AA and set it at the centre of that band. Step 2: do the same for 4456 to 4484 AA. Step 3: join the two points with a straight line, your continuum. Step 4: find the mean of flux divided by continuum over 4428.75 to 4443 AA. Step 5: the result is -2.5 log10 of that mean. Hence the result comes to 0.110 mag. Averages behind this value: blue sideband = 30.3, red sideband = 35.9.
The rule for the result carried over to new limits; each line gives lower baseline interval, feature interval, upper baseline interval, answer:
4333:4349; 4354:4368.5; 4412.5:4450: -0.092 mag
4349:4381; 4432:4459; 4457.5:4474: 0.074 mag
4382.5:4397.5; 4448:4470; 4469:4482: 0.178 mag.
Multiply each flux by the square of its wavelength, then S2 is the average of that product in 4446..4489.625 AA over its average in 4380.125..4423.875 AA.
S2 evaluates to 1.30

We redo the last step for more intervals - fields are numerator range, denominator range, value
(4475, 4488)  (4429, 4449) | 1.26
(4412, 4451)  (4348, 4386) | 1.18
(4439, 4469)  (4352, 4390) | 1.22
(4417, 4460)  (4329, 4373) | 1.08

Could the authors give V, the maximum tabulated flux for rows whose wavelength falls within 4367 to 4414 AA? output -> 36.4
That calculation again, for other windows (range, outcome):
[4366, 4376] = 32.1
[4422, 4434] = 34.5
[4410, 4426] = 38.9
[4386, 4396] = 33.3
